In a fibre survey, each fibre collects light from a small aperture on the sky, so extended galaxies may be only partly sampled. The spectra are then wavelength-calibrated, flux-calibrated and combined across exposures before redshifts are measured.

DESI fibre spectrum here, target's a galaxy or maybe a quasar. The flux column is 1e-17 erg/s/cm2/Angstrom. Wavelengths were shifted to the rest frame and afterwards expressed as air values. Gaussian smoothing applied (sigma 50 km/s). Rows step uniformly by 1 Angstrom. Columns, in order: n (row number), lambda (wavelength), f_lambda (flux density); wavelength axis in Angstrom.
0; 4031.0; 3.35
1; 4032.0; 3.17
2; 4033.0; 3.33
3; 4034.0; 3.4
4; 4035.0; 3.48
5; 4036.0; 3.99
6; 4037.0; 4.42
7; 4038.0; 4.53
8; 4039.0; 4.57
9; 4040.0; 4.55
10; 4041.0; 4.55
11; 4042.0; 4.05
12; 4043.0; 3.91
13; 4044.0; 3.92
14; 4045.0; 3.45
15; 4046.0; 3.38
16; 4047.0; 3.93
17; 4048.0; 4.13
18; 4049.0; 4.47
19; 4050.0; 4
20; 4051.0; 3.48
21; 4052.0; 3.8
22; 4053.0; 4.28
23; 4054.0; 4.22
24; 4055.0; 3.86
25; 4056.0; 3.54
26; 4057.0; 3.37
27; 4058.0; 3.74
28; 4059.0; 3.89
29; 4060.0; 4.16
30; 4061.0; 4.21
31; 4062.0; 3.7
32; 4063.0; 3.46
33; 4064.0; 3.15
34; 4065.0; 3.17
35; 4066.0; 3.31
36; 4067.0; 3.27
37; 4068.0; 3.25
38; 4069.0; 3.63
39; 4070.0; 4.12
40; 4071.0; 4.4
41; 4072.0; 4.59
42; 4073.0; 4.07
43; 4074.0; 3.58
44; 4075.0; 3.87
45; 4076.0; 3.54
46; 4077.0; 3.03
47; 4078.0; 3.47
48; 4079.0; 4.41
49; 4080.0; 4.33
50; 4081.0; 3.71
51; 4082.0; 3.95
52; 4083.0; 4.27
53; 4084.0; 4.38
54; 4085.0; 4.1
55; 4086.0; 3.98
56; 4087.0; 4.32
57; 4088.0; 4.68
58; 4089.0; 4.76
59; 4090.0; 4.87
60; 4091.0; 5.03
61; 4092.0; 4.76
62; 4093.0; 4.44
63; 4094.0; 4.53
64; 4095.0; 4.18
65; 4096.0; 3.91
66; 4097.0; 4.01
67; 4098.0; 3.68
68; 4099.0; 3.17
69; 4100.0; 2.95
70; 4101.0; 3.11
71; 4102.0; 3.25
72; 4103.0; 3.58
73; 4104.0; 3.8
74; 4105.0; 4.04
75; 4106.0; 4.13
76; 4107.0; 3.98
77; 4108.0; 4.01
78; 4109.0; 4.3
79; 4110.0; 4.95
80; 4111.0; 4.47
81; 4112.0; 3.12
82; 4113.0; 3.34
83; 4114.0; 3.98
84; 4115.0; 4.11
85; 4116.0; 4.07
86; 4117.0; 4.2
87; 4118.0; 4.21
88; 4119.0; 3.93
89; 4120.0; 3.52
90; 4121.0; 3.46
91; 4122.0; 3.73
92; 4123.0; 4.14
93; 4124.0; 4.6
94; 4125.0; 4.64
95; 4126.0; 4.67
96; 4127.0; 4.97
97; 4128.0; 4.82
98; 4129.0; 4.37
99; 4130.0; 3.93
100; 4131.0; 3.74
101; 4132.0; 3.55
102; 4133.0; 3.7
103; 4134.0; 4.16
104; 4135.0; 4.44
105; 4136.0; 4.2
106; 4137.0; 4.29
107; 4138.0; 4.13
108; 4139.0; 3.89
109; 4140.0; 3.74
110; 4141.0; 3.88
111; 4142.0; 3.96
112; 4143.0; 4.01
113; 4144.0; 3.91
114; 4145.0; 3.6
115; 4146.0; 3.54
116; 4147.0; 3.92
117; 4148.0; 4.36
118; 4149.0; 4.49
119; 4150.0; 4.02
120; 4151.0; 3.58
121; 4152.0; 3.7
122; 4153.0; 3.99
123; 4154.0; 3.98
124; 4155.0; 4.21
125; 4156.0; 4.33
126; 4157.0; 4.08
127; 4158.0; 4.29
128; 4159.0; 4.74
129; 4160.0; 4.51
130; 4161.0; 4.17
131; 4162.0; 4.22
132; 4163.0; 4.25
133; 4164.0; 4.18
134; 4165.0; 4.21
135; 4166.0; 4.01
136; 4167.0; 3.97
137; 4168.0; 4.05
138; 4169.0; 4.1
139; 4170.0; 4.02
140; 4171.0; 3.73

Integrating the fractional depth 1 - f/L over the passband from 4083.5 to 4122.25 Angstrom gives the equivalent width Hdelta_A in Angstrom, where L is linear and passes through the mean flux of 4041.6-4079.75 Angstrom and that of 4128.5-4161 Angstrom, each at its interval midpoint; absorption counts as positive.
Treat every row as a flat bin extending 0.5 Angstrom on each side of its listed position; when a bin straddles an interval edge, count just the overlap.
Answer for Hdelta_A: -1.1 Angstrom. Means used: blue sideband 3.79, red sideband 4.04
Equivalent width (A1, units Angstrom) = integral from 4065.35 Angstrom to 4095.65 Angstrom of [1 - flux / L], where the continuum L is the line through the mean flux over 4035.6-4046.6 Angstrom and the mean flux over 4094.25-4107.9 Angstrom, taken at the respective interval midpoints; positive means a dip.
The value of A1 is -2.0 Angstrom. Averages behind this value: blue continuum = 4.12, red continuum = 3.7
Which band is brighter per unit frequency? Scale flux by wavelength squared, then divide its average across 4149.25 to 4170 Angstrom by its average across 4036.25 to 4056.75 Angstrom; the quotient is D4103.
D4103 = 1.1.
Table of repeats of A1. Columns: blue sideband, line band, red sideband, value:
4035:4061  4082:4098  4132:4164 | -1.38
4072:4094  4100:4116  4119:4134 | 1.14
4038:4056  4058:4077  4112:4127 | 1.47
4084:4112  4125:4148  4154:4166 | 0.64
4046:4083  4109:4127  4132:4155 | -0.82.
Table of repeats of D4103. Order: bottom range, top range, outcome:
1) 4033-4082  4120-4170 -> 1.11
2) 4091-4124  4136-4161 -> 1.05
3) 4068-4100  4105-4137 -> 1.02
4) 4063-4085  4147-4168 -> 1.14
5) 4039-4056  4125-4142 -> 1.08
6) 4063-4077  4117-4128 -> 1.18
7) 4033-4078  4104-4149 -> 1.10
